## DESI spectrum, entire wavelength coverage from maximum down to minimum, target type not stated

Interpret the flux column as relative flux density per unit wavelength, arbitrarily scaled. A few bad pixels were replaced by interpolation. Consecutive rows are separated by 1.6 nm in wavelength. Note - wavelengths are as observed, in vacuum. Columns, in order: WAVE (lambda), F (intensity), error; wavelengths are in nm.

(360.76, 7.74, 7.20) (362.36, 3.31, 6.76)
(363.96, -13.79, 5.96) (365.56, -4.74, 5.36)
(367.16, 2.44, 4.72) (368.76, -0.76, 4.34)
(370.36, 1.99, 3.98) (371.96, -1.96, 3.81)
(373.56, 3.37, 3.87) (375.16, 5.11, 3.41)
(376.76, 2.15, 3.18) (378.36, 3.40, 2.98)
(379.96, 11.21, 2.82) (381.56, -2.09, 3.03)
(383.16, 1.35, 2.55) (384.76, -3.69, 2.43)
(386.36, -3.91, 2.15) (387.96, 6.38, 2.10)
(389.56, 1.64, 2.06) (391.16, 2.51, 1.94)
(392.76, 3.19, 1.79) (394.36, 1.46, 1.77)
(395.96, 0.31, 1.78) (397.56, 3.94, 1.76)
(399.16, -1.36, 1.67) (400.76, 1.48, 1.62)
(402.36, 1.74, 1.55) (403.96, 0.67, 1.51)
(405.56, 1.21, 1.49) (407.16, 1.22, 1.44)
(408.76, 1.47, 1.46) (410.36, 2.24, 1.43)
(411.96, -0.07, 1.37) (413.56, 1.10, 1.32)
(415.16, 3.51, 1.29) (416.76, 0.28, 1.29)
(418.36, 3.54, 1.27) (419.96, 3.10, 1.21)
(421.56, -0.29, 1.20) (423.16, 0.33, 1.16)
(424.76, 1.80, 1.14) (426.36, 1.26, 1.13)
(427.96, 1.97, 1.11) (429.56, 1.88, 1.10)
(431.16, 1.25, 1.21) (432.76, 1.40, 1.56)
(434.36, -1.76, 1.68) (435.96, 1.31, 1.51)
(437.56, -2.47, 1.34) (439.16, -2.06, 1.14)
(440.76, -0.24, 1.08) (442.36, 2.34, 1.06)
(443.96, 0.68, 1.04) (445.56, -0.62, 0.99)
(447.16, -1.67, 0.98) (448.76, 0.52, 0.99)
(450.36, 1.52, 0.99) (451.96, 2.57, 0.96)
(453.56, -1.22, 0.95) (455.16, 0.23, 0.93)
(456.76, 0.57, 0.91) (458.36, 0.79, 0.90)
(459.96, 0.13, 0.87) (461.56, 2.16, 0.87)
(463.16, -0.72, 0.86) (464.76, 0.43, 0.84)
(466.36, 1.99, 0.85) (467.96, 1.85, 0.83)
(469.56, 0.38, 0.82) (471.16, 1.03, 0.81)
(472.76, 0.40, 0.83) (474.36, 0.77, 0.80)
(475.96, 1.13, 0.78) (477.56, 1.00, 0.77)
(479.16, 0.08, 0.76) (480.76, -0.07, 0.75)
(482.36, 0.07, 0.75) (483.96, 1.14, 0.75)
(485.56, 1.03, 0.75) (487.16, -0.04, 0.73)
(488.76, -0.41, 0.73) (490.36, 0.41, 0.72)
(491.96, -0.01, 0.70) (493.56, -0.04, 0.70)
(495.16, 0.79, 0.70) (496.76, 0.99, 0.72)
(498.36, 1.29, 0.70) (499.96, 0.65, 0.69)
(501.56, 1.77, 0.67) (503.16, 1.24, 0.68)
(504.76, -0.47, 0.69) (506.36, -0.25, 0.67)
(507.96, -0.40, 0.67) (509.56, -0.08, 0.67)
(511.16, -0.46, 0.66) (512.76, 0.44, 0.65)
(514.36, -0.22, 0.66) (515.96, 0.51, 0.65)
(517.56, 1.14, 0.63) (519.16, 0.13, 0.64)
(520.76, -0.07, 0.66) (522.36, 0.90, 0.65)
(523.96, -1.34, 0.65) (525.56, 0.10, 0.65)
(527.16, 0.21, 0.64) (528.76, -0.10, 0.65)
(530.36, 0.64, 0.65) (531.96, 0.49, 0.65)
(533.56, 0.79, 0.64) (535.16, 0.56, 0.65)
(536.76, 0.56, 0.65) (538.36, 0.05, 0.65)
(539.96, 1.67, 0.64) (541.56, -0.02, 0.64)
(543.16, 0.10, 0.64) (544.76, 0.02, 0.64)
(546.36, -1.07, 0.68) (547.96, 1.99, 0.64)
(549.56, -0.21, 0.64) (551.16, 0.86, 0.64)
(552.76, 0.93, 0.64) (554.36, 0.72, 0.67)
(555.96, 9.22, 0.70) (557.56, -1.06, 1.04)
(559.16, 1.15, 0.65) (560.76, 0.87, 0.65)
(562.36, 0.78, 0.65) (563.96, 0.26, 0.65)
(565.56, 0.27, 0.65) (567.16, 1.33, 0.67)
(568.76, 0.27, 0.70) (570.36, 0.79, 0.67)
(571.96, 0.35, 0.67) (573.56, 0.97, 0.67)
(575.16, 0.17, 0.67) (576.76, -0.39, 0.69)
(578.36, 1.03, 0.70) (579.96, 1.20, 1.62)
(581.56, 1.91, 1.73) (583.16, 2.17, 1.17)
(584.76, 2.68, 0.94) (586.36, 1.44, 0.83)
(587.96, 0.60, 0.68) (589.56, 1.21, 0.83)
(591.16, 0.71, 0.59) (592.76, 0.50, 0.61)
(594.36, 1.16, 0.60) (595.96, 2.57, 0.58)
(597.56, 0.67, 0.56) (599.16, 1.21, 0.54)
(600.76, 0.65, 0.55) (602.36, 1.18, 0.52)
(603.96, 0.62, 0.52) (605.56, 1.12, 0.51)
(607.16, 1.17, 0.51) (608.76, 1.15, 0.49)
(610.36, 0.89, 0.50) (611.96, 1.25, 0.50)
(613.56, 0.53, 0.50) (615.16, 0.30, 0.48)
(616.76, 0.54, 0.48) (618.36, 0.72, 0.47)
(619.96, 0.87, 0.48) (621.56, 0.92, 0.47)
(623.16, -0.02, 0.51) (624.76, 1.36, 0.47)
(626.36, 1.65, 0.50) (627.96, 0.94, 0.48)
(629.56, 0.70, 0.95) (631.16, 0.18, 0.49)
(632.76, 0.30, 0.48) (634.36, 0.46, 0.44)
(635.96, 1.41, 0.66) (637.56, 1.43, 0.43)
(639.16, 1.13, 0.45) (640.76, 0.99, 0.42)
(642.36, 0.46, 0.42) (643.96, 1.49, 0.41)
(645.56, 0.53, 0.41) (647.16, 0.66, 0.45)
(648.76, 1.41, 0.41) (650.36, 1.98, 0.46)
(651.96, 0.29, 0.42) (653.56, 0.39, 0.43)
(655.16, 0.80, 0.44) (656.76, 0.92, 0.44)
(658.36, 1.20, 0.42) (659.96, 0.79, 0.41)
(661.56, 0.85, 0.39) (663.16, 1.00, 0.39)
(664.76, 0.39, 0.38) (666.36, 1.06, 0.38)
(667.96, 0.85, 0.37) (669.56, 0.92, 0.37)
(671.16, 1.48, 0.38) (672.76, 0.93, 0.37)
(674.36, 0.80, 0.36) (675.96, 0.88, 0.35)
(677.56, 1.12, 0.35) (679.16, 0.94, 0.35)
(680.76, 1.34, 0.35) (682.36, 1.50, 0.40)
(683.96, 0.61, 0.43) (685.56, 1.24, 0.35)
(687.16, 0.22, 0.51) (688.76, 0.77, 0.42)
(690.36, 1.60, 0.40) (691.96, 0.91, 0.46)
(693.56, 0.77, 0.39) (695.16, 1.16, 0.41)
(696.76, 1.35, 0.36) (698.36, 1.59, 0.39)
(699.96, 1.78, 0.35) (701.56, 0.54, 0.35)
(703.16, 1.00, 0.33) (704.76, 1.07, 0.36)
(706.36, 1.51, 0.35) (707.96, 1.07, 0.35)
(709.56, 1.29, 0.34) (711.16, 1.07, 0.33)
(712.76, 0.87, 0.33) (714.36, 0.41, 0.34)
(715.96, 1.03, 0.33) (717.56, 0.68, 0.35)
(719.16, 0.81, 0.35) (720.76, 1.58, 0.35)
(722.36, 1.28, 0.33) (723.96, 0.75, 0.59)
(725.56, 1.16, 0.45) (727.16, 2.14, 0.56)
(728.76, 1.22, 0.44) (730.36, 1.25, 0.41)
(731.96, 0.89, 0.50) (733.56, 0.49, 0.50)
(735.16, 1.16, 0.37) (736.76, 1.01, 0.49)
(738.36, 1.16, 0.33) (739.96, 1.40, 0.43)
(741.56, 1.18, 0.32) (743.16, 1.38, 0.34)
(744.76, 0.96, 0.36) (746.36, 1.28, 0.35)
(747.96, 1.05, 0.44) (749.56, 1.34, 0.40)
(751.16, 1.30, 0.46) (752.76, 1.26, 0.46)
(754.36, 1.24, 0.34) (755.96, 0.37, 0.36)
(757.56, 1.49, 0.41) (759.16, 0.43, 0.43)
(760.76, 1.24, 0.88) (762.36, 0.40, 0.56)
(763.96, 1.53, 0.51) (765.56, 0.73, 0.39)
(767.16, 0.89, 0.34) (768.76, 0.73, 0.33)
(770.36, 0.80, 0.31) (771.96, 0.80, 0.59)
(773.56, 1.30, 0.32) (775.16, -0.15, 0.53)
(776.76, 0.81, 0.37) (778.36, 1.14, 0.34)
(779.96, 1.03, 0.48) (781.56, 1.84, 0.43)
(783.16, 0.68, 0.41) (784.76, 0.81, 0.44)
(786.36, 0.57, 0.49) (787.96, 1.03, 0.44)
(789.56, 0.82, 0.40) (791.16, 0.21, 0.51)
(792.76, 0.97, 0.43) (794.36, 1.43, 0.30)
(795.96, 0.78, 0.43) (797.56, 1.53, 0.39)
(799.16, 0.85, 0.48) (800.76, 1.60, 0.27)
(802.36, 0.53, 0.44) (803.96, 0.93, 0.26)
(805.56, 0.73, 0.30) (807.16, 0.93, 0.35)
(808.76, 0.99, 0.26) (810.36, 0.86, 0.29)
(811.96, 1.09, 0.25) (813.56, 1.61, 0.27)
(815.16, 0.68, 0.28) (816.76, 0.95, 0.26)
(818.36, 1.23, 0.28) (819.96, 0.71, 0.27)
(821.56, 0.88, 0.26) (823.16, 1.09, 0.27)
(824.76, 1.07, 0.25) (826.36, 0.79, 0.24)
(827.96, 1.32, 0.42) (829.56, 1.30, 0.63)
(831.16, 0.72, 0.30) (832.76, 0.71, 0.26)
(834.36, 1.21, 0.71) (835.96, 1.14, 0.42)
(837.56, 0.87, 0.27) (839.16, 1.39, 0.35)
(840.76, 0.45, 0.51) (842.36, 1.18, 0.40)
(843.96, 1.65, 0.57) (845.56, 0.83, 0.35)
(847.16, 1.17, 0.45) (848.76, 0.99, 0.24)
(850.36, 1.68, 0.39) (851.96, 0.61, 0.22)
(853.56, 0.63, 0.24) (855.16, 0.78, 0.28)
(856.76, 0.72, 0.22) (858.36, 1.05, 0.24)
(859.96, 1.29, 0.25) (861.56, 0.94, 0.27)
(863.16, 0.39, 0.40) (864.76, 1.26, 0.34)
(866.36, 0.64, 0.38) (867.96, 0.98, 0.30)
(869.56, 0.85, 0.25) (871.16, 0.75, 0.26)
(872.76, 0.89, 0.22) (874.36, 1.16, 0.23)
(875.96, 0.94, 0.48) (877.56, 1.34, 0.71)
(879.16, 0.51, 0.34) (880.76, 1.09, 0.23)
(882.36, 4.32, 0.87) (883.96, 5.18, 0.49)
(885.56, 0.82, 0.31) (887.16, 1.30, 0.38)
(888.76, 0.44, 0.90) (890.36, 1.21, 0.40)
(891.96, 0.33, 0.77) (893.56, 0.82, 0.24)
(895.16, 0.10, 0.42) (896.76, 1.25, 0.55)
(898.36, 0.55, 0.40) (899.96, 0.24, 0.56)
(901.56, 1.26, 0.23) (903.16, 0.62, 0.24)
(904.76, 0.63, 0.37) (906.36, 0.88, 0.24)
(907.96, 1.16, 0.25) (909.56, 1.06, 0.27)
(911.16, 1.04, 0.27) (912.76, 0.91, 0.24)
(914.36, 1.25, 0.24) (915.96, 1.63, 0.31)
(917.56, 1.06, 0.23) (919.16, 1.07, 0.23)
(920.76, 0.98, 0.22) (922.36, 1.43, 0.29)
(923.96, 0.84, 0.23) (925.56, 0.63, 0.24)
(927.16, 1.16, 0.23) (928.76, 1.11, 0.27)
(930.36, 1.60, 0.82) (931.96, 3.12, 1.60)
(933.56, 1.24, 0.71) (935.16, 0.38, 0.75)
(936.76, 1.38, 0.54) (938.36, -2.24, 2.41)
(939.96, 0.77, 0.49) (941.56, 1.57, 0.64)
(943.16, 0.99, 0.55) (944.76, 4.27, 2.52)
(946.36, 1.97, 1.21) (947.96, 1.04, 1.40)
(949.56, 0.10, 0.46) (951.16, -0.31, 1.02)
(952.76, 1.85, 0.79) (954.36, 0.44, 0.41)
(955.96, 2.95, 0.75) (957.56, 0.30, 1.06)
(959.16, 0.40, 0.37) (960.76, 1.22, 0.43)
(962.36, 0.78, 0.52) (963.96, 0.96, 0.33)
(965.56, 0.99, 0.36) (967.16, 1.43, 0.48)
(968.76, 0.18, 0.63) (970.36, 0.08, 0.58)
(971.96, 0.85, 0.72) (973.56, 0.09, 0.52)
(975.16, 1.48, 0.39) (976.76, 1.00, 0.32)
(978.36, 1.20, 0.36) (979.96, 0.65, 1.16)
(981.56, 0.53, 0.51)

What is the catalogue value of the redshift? 1.37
